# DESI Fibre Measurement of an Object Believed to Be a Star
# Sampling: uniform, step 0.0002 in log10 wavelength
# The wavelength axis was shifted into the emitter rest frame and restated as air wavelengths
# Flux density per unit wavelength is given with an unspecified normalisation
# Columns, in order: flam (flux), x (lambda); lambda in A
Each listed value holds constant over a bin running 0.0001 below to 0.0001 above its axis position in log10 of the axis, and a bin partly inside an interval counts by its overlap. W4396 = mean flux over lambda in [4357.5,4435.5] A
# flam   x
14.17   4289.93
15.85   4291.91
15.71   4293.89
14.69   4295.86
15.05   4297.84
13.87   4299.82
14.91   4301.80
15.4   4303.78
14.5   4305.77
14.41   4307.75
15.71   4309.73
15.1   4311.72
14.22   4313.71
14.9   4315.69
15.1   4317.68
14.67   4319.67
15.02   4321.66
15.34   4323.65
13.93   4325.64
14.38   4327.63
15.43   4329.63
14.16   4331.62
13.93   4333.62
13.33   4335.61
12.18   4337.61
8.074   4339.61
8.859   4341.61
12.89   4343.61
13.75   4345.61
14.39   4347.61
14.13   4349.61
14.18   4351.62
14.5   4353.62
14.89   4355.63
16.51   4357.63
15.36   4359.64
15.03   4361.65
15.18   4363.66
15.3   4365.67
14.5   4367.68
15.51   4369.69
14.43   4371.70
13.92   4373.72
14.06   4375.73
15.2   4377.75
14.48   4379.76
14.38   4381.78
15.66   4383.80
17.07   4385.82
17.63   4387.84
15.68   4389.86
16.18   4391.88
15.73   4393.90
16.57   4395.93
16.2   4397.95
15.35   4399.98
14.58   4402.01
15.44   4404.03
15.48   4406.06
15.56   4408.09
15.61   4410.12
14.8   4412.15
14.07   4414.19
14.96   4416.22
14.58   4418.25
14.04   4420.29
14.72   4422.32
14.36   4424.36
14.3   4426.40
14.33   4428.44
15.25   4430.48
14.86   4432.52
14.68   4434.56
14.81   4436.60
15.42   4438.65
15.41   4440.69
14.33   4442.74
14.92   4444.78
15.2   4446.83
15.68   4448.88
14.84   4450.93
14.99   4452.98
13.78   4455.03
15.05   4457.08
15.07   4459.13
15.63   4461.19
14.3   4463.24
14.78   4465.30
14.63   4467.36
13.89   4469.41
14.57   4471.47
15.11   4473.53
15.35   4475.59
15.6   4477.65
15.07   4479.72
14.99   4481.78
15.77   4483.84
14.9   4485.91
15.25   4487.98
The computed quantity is 15.2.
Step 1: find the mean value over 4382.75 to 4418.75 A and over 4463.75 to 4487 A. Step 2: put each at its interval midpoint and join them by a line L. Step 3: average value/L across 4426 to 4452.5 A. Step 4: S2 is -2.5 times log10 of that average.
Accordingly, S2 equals 0.02 mag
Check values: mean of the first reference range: 15.6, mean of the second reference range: 15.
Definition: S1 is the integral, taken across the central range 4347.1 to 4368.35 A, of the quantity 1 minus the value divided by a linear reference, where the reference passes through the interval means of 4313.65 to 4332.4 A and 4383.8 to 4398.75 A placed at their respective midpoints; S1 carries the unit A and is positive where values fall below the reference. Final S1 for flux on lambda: 0.90 A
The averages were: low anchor 14.8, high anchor 16.4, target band 14.9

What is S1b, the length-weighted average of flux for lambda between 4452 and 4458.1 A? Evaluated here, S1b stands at 14.6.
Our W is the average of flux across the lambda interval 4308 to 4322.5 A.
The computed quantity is 14.9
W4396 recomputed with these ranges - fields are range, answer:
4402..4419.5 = 15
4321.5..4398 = 14.5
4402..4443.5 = 14.8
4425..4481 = 14.9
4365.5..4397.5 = 15.4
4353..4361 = 15.3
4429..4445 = 14.9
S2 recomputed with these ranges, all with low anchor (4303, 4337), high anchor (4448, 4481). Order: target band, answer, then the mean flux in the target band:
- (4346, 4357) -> 0.02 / 14.5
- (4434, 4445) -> -0.01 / 14.9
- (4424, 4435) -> 0.01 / 14.6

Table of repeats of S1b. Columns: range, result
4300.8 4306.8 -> 14.9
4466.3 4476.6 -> 14.7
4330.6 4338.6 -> 13.4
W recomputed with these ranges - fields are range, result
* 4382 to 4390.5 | 16.3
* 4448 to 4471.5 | 14.8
